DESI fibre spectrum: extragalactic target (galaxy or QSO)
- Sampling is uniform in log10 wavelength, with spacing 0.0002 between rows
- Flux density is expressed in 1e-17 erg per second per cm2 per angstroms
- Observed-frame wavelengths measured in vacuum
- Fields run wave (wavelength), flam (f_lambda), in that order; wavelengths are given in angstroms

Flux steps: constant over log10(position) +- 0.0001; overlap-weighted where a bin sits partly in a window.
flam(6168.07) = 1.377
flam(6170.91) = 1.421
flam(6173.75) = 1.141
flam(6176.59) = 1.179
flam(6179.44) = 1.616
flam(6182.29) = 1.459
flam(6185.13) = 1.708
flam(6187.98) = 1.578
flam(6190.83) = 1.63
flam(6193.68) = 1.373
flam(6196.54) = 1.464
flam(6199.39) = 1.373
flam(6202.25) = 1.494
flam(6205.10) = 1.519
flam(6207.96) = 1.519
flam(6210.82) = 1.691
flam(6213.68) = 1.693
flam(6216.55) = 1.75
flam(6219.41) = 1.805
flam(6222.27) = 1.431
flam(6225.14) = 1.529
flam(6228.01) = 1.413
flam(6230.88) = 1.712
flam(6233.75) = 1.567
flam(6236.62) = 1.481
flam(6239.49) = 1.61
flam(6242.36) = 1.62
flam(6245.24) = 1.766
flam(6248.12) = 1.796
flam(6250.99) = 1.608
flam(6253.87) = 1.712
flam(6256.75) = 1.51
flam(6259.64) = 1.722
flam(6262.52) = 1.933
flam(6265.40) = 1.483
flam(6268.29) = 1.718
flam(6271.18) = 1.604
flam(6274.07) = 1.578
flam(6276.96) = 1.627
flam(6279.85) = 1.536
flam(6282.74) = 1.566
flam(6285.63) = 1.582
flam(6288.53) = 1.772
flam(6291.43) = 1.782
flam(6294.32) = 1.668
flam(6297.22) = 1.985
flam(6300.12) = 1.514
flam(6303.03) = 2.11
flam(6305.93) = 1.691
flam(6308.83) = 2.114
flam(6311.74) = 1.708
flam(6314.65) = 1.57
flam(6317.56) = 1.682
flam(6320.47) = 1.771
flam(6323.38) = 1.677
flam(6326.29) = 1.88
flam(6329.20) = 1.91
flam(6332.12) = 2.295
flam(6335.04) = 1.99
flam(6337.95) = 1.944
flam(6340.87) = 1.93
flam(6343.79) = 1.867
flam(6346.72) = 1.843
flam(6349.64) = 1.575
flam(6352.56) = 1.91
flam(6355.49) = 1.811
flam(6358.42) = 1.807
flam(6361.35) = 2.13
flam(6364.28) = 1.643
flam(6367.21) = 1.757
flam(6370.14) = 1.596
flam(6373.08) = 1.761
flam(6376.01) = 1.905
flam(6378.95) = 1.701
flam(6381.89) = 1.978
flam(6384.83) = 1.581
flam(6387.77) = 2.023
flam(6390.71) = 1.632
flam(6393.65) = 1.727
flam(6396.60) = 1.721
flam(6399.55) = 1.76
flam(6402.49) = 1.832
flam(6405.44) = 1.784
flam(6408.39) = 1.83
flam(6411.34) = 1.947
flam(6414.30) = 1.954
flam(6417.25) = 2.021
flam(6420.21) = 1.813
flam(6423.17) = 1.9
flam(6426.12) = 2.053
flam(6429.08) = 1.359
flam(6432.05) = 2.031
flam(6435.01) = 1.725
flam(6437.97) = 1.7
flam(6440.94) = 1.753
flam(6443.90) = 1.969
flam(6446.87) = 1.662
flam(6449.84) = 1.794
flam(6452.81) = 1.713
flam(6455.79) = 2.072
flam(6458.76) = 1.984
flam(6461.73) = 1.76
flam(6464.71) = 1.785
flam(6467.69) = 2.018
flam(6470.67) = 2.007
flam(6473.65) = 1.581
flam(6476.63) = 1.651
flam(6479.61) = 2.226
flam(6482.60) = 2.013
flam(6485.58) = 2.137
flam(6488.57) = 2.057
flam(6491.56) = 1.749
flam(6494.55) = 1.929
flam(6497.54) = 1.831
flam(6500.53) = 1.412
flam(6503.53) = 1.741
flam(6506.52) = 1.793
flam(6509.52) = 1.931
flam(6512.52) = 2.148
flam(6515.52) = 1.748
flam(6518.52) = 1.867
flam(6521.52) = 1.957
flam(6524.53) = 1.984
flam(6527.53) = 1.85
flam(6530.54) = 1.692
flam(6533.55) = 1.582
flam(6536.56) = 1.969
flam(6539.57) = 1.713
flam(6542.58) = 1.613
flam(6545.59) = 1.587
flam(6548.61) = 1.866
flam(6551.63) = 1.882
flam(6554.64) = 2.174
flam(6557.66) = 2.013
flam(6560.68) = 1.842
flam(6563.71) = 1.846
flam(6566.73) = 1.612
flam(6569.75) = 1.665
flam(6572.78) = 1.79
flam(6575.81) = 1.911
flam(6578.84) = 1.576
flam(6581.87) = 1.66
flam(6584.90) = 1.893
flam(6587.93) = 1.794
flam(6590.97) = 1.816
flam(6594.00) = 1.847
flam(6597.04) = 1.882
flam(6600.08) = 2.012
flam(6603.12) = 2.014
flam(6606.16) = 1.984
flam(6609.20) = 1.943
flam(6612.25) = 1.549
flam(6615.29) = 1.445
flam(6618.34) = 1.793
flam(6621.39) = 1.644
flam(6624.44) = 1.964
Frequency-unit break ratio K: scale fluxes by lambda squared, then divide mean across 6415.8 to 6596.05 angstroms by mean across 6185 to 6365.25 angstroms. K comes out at 1.2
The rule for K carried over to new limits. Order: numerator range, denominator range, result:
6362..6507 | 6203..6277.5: 1.19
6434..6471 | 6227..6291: 1.19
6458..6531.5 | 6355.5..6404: 1.09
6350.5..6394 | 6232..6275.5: 1.13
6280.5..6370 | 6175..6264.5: 1.18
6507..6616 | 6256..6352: 1.12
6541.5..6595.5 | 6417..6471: 1.02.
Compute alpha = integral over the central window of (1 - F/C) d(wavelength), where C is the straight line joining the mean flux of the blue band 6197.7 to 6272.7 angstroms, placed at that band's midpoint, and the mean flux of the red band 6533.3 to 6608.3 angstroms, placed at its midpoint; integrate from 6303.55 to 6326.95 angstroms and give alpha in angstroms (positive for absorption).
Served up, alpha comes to -1.46 angstroms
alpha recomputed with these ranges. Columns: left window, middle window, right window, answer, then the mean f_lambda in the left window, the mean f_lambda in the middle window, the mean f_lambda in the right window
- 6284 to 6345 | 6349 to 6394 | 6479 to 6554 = 1.1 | 1.83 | 1.79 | 1.85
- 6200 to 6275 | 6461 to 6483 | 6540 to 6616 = -1.6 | 1.62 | 1.88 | 1.81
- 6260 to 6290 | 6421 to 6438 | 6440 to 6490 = 0.4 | 1.64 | 1.8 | 1.89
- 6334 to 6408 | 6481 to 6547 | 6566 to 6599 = -1.7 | 1.81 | 1.83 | 1.77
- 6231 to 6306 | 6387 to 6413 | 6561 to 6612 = -1.0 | 1.68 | 1.8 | 1.82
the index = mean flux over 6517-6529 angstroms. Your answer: 1.91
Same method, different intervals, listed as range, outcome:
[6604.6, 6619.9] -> 1.74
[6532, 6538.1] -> 1.77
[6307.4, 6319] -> 1.77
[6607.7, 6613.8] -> 1.74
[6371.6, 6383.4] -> 1.83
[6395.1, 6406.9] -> 1.77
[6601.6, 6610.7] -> 1.98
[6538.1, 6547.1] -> 1.64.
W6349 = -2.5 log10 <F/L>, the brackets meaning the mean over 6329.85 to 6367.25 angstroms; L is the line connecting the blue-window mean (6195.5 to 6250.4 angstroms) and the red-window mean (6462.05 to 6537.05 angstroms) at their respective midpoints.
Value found -0.11 mag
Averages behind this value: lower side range 1.59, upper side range 1.86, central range 1.89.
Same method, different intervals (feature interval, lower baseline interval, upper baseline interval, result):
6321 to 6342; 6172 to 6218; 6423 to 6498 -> -0.15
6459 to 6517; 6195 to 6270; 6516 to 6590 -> -0.06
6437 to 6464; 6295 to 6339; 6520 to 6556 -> 0.01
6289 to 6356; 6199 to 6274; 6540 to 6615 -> -0.10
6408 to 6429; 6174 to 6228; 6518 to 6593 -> -0.12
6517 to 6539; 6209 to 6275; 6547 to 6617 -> -0.02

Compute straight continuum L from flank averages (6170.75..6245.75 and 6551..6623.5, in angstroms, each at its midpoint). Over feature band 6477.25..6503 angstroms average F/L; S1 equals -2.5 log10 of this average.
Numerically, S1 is -0.09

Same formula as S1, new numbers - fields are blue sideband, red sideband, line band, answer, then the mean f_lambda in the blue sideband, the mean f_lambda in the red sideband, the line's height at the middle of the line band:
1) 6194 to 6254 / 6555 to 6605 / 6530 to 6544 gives 0.054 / 1.59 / 1.83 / 1.8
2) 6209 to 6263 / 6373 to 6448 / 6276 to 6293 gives 0.030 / 1.64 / 1.81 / 1.69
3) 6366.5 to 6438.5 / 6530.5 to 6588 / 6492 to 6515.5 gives -0.015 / 1.81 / 1.79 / 1.79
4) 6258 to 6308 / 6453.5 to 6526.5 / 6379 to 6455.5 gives 0.006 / 1.7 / 1.89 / 1.82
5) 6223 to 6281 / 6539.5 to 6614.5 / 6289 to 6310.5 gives -0.113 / 1.62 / 1.82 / 1.65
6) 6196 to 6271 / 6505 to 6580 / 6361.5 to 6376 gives -0.028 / 1.61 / 1.83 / 1.71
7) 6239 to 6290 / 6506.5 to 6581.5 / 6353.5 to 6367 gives -0.079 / 1.65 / 1.82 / 1.71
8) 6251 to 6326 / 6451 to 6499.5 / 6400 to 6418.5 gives -0.031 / 1.71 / 1.9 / 1.83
